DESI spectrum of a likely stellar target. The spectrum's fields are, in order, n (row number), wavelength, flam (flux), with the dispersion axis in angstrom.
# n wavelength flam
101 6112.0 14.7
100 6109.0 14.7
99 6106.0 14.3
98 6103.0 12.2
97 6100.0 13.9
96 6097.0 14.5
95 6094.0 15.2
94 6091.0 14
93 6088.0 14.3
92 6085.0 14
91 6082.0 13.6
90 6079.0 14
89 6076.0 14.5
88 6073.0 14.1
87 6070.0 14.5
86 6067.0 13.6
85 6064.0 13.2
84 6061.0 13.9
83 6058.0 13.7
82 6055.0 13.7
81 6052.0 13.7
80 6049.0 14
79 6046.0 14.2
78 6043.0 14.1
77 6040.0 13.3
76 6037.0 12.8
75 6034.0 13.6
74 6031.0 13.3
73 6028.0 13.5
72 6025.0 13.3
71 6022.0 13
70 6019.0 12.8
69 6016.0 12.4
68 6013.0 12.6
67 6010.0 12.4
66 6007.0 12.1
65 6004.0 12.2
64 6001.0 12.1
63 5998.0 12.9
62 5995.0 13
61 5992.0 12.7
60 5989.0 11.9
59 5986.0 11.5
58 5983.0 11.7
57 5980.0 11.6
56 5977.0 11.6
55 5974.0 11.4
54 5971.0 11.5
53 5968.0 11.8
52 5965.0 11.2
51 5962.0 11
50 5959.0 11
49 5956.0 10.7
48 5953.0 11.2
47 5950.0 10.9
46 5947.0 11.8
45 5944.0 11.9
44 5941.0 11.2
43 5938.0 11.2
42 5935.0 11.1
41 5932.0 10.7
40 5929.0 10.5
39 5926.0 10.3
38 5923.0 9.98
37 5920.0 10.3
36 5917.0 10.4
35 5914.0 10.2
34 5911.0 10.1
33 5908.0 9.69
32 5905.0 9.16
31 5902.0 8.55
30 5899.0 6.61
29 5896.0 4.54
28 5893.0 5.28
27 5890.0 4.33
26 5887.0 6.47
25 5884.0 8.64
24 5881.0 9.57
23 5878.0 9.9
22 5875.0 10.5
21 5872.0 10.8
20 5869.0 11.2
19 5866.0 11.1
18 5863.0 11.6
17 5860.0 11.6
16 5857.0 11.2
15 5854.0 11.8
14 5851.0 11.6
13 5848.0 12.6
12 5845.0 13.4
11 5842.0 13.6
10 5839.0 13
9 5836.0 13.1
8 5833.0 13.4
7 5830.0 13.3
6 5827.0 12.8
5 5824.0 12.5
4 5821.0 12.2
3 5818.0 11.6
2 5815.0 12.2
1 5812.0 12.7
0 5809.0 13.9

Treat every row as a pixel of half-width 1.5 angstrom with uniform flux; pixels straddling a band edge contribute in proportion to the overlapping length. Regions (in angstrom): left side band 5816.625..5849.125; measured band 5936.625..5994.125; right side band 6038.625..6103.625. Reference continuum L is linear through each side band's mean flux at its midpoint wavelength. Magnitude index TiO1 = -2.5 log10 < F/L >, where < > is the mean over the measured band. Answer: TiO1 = 0.17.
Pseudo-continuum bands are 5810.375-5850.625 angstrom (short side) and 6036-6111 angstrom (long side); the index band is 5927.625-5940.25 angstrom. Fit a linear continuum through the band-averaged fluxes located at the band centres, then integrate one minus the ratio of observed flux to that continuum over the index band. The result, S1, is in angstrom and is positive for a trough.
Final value 2.3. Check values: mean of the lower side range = 12.8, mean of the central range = 10.9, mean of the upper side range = 13.9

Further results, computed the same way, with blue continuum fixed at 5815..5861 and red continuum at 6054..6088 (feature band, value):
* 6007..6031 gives 1.3 angstrom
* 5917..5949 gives 5.4 angstrom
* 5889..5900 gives 6.6 angstrom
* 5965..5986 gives 2.8 angstrom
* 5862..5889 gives 6.1 angstrom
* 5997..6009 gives 1.1 angstrom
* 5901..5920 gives 4.7 angstrom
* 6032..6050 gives 0.1 angstrom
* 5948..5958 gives 1.7 angstrom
